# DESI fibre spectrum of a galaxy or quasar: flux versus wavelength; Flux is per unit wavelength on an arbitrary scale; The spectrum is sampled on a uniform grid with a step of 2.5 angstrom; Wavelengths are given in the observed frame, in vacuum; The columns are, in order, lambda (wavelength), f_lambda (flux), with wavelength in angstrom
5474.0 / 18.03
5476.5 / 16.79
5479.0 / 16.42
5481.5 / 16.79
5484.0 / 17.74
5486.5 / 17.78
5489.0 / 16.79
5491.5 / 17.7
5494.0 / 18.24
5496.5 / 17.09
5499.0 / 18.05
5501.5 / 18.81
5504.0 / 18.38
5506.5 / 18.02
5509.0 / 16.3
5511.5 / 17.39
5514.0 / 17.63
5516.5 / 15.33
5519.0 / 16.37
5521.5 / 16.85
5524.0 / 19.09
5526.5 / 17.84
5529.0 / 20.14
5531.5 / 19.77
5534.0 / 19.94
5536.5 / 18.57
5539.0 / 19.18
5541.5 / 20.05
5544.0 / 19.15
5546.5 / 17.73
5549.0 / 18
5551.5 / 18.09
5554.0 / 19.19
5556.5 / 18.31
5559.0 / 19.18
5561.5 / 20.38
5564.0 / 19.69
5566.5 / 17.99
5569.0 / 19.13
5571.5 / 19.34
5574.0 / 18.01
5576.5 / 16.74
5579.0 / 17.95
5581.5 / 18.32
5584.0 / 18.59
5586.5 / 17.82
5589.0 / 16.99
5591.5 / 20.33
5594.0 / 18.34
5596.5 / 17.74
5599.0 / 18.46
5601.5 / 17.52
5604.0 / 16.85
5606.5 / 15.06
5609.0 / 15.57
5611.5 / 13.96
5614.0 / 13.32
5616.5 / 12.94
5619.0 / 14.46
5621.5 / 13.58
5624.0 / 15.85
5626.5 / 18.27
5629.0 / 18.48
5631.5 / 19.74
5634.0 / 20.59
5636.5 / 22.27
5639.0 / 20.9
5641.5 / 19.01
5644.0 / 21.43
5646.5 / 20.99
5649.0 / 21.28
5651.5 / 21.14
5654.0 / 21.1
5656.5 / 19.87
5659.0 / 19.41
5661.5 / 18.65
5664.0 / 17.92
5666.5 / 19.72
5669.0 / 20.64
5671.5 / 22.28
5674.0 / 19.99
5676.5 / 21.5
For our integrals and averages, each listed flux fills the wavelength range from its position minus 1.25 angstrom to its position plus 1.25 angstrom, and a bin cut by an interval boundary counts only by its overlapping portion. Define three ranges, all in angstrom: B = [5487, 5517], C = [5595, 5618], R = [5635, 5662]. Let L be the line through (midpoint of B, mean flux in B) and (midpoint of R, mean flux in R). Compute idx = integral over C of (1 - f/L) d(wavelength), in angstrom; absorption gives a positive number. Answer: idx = 4.6 angstrom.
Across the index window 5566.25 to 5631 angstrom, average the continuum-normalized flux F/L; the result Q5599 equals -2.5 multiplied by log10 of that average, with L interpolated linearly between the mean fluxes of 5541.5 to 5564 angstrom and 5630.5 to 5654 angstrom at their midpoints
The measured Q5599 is 0.168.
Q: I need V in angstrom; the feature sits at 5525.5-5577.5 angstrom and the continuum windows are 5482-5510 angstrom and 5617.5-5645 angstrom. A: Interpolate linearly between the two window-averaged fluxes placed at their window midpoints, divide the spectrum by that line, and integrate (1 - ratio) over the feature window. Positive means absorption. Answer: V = -2.5 angstrom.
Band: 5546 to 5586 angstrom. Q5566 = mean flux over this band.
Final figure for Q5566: 18.5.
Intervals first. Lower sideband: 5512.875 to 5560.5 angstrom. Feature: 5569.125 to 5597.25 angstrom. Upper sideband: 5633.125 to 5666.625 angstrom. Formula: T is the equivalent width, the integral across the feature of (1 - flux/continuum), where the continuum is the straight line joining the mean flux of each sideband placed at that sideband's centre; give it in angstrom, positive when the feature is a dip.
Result 1.4 angstrom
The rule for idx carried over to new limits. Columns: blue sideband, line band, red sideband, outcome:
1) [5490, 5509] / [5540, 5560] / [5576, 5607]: -0.9 angstrom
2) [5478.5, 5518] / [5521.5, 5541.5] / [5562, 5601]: -1.5 angstrom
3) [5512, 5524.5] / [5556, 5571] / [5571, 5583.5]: -1.2 angstrom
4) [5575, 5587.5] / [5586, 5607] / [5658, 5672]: 0.5 angstrom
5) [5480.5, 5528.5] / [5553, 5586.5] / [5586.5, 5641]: -2.5 angstrom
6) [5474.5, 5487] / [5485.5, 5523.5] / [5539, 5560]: 0.5 angstrom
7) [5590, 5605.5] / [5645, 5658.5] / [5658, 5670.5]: -1.2 angstrom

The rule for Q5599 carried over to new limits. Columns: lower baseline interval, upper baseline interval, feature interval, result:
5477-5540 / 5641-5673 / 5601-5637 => 0.196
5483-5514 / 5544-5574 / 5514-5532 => 0.020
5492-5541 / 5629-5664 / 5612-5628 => 0.323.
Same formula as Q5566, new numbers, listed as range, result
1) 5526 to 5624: 17.8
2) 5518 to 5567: 18.8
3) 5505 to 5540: 18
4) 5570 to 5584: 18.1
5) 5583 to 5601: 18.3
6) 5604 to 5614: 14.9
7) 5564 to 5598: 18.3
